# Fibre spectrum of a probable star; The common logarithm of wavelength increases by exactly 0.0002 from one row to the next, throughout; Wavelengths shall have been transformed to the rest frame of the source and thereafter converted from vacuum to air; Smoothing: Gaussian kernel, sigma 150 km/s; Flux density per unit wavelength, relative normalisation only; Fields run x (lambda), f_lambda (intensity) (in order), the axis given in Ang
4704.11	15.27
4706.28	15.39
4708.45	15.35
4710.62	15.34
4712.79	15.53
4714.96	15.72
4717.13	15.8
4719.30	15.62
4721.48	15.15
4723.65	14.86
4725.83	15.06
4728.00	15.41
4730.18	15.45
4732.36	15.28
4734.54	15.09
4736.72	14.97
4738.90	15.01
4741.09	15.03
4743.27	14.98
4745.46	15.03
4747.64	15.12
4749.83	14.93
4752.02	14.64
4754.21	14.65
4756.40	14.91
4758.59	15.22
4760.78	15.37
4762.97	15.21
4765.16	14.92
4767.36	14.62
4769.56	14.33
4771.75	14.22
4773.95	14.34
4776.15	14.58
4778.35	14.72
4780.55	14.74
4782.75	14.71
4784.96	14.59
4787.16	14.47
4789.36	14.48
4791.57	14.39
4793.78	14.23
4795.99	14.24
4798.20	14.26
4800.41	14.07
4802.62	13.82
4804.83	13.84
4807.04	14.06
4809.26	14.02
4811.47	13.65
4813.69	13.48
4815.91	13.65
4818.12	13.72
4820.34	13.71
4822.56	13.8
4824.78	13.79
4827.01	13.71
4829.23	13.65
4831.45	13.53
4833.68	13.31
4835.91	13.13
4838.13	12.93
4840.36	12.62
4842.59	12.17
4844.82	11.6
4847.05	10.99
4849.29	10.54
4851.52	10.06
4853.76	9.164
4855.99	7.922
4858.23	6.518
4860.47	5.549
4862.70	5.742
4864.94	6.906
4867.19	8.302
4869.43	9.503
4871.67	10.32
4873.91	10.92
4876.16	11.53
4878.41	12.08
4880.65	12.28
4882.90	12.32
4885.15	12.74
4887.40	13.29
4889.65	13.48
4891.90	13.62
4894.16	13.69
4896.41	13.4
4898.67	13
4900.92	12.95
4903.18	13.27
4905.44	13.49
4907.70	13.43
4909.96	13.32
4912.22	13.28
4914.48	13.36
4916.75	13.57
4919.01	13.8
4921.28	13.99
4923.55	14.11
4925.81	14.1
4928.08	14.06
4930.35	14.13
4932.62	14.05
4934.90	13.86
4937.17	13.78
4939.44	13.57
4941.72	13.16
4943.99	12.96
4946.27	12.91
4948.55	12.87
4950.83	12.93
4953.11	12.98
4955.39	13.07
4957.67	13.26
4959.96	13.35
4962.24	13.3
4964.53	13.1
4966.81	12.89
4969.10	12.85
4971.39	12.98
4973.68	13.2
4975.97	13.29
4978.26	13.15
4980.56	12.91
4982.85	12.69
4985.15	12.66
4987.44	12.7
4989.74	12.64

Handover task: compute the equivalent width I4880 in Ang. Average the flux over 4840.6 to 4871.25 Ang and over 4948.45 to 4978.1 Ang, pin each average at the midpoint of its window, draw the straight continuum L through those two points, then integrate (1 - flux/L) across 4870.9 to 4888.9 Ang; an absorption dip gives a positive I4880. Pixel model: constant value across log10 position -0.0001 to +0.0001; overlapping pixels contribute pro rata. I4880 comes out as -3.79 Ang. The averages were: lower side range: 8.98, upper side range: 13.1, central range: 12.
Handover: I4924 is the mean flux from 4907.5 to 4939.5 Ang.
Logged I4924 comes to 13.8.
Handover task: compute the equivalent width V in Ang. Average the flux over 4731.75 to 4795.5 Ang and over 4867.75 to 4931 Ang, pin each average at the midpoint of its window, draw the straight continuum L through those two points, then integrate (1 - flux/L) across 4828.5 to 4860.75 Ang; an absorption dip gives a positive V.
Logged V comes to 6.31 Ang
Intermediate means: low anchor 14.8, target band 11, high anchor 12.9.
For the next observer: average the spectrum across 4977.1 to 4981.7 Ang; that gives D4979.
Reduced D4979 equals 13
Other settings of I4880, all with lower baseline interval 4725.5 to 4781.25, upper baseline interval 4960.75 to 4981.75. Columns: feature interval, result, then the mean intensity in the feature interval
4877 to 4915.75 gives 1.70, 13.1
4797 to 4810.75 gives 0.46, 14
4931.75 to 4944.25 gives -0.22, 13.6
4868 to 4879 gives 2.50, 10.7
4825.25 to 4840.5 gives 0.98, 13.3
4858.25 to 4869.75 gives 5.76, 6.98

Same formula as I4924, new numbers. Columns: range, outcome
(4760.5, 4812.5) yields 14.4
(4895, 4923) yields 13.4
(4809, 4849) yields 13.1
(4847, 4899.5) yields 10.6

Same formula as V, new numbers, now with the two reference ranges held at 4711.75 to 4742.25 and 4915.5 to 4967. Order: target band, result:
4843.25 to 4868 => 9.86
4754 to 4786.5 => 0.39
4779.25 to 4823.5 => 1.69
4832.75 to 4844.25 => 1.27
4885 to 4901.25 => 0.66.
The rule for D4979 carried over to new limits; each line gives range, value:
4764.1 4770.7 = 14.6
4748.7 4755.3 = 14.7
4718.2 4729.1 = 15.2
